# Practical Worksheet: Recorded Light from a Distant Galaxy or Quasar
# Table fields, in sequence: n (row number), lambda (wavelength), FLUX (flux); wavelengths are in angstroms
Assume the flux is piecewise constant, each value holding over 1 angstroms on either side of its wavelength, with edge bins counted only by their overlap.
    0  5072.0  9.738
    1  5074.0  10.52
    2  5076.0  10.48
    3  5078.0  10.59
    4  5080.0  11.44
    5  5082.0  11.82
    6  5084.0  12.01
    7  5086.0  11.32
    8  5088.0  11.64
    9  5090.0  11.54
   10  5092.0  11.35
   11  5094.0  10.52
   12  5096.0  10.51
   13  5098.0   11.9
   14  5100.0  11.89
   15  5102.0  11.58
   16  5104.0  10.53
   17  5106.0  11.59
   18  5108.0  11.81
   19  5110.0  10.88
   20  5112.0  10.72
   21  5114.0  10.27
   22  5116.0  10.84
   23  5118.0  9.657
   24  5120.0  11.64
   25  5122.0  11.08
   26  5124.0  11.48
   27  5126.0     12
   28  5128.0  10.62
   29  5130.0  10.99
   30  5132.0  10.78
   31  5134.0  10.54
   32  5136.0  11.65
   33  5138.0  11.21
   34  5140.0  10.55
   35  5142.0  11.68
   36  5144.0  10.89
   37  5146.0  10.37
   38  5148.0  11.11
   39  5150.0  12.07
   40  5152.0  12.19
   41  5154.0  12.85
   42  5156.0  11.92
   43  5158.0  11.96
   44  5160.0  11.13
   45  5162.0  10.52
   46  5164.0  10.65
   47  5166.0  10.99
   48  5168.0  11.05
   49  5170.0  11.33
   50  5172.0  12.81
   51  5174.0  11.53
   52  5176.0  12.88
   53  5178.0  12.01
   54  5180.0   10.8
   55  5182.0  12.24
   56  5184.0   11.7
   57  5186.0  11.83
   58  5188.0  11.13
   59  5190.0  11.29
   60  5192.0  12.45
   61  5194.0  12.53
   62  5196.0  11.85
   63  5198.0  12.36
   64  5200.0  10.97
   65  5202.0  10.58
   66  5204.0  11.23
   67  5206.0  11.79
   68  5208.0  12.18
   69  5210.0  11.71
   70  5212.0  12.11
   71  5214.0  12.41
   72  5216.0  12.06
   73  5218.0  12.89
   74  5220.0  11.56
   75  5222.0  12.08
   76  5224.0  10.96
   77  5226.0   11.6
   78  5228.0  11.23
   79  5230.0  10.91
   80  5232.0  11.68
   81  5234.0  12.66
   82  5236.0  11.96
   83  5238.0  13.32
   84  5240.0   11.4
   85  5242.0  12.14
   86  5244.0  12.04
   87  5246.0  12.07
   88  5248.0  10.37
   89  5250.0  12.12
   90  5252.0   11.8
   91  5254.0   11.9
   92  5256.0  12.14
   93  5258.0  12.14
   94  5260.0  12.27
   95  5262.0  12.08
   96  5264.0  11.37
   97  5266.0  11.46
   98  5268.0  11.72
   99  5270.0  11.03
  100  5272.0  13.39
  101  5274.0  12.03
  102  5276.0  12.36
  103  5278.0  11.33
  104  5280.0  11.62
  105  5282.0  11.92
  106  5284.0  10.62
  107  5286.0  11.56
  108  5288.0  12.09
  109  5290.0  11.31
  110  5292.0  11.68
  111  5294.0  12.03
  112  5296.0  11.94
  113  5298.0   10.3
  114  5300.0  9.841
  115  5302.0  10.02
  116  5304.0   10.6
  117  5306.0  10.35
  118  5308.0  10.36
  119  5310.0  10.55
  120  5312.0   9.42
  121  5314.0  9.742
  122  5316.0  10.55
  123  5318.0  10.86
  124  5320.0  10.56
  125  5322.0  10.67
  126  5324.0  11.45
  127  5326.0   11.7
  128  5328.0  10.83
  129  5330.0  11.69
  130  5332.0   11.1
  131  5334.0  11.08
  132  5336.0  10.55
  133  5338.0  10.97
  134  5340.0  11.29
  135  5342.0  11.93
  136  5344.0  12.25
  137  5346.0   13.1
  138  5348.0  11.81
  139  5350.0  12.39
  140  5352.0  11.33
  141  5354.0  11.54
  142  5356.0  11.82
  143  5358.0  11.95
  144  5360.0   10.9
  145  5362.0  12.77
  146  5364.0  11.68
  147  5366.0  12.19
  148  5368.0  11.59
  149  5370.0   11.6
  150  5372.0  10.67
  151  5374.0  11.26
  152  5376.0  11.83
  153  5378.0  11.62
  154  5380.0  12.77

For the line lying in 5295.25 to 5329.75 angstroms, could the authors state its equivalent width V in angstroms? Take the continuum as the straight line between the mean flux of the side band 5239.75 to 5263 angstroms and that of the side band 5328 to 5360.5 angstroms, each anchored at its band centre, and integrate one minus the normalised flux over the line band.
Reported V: 3.3 angstroms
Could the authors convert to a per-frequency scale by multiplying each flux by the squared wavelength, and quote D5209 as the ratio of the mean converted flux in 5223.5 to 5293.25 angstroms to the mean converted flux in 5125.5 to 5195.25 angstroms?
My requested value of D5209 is 1.1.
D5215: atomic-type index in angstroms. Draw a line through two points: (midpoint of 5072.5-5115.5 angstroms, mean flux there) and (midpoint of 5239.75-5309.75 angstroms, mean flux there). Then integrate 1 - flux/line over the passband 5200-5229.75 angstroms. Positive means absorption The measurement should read -0.8 angstroms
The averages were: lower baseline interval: 11.2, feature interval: 11.7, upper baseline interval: 11.5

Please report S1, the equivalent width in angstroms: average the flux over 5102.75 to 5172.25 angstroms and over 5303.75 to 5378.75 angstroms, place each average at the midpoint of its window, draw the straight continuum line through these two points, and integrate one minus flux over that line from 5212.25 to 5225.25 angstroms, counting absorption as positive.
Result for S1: -0.9 angstroms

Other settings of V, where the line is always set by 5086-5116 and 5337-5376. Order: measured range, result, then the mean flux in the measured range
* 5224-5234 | 0.0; 11.4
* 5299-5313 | 1.8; 10.2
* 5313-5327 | 1.0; 10.8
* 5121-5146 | 0.4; 11.1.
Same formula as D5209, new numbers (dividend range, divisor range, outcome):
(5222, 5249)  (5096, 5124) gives 1.11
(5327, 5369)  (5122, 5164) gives 1.12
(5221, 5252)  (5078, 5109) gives 1.09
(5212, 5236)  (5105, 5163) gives 1.09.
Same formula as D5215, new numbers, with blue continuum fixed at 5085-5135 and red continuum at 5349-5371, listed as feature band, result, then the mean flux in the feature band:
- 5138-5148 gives 0.2 angstroms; 10.9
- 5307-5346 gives 2.4 angstroms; 11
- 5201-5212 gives -0.2 angstroms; 11.6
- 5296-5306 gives 1.1 angstroms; 10.4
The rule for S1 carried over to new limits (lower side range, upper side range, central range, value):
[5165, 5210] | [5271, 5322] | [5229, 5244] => -0.8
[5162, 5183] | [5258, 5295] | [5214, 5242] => -0.5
